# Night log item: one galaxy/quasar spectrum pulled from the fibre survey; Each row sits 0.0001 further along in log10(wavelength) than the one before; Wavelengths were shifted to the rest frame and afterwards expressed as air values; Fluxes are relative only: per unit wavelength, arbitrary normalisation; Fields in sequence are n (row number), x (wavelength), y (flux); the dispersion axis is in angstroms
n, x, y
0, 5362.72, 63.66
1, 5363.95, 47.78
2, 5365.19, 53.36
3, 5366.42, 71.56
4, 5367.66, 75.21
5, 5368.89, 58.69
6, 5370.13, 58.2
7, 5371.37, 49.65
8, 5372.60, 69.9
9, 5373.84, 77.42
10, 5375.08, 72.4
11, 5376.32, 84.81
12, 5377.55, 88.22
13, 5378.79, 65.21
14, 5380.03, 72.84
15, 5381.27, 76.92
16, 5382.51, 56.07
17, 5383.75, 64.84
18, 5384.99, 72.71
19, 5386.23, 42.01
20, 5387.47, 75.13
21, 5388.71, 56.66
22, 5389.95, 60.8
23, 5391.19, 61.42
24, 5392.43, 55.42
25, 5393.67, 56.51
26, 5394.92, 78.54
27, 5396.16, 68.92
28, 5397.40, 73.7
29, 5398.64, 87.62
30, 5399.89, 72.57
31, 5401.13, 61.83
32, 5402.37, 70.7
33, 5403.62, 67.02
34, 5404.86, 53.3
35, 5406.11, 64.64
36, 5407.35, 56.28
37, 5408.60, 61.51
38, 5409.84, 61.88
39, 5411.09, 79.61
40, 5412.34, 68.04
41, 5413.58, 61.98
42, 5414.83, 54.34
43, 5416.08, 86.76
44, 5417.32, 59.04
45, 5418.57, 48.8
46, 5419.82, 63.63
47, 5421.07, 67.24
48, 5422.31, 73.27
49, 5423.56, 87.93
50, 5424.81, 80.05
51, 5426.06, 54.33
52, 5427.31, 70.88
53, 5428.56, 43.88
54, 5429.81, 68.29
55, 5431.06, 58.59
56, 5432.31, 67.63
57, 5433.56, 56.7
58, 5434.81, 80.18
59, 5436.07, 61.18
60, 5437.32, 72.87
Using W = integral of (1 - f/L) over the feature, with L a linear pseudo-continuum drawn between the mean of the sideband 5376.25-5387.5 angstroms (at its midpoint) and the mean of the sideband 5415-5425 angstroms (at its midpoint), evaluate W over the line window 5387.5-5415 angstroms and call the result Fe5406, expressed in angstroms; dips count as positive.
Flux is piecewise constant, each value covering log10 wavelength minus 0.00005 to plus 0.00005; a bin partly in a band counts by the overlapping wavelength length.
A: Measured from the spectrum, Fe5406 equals 1.5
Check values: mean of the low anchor 68.9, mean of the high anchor 69.7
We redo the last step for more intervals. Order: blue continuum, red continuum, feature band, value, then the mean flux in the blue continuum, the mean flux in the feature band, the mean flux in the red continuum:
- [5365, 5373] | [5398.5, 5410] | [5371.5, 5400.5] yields -2.29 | 62.7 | 68.8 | 65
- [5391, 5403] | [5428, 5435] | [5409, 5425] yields -0.89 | 69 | 68.3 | 61.7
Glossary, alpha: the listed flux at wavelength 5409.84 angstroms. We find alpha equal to 61.88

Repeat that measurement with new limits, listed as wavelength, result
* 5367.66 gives 75.21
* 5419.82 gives 63.63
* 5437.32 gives 72.87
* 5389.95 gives 60.8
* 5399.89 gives 72.57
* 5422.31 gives 73.27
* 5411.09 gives 79.61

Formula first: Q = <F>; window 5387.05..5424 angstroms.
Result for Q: 66.4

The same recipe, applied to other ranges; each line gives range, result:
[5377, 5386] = 69.5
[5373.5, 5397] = 67.7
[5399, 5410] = 63.9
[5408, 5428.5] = 66.8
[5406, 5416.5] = 65.8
